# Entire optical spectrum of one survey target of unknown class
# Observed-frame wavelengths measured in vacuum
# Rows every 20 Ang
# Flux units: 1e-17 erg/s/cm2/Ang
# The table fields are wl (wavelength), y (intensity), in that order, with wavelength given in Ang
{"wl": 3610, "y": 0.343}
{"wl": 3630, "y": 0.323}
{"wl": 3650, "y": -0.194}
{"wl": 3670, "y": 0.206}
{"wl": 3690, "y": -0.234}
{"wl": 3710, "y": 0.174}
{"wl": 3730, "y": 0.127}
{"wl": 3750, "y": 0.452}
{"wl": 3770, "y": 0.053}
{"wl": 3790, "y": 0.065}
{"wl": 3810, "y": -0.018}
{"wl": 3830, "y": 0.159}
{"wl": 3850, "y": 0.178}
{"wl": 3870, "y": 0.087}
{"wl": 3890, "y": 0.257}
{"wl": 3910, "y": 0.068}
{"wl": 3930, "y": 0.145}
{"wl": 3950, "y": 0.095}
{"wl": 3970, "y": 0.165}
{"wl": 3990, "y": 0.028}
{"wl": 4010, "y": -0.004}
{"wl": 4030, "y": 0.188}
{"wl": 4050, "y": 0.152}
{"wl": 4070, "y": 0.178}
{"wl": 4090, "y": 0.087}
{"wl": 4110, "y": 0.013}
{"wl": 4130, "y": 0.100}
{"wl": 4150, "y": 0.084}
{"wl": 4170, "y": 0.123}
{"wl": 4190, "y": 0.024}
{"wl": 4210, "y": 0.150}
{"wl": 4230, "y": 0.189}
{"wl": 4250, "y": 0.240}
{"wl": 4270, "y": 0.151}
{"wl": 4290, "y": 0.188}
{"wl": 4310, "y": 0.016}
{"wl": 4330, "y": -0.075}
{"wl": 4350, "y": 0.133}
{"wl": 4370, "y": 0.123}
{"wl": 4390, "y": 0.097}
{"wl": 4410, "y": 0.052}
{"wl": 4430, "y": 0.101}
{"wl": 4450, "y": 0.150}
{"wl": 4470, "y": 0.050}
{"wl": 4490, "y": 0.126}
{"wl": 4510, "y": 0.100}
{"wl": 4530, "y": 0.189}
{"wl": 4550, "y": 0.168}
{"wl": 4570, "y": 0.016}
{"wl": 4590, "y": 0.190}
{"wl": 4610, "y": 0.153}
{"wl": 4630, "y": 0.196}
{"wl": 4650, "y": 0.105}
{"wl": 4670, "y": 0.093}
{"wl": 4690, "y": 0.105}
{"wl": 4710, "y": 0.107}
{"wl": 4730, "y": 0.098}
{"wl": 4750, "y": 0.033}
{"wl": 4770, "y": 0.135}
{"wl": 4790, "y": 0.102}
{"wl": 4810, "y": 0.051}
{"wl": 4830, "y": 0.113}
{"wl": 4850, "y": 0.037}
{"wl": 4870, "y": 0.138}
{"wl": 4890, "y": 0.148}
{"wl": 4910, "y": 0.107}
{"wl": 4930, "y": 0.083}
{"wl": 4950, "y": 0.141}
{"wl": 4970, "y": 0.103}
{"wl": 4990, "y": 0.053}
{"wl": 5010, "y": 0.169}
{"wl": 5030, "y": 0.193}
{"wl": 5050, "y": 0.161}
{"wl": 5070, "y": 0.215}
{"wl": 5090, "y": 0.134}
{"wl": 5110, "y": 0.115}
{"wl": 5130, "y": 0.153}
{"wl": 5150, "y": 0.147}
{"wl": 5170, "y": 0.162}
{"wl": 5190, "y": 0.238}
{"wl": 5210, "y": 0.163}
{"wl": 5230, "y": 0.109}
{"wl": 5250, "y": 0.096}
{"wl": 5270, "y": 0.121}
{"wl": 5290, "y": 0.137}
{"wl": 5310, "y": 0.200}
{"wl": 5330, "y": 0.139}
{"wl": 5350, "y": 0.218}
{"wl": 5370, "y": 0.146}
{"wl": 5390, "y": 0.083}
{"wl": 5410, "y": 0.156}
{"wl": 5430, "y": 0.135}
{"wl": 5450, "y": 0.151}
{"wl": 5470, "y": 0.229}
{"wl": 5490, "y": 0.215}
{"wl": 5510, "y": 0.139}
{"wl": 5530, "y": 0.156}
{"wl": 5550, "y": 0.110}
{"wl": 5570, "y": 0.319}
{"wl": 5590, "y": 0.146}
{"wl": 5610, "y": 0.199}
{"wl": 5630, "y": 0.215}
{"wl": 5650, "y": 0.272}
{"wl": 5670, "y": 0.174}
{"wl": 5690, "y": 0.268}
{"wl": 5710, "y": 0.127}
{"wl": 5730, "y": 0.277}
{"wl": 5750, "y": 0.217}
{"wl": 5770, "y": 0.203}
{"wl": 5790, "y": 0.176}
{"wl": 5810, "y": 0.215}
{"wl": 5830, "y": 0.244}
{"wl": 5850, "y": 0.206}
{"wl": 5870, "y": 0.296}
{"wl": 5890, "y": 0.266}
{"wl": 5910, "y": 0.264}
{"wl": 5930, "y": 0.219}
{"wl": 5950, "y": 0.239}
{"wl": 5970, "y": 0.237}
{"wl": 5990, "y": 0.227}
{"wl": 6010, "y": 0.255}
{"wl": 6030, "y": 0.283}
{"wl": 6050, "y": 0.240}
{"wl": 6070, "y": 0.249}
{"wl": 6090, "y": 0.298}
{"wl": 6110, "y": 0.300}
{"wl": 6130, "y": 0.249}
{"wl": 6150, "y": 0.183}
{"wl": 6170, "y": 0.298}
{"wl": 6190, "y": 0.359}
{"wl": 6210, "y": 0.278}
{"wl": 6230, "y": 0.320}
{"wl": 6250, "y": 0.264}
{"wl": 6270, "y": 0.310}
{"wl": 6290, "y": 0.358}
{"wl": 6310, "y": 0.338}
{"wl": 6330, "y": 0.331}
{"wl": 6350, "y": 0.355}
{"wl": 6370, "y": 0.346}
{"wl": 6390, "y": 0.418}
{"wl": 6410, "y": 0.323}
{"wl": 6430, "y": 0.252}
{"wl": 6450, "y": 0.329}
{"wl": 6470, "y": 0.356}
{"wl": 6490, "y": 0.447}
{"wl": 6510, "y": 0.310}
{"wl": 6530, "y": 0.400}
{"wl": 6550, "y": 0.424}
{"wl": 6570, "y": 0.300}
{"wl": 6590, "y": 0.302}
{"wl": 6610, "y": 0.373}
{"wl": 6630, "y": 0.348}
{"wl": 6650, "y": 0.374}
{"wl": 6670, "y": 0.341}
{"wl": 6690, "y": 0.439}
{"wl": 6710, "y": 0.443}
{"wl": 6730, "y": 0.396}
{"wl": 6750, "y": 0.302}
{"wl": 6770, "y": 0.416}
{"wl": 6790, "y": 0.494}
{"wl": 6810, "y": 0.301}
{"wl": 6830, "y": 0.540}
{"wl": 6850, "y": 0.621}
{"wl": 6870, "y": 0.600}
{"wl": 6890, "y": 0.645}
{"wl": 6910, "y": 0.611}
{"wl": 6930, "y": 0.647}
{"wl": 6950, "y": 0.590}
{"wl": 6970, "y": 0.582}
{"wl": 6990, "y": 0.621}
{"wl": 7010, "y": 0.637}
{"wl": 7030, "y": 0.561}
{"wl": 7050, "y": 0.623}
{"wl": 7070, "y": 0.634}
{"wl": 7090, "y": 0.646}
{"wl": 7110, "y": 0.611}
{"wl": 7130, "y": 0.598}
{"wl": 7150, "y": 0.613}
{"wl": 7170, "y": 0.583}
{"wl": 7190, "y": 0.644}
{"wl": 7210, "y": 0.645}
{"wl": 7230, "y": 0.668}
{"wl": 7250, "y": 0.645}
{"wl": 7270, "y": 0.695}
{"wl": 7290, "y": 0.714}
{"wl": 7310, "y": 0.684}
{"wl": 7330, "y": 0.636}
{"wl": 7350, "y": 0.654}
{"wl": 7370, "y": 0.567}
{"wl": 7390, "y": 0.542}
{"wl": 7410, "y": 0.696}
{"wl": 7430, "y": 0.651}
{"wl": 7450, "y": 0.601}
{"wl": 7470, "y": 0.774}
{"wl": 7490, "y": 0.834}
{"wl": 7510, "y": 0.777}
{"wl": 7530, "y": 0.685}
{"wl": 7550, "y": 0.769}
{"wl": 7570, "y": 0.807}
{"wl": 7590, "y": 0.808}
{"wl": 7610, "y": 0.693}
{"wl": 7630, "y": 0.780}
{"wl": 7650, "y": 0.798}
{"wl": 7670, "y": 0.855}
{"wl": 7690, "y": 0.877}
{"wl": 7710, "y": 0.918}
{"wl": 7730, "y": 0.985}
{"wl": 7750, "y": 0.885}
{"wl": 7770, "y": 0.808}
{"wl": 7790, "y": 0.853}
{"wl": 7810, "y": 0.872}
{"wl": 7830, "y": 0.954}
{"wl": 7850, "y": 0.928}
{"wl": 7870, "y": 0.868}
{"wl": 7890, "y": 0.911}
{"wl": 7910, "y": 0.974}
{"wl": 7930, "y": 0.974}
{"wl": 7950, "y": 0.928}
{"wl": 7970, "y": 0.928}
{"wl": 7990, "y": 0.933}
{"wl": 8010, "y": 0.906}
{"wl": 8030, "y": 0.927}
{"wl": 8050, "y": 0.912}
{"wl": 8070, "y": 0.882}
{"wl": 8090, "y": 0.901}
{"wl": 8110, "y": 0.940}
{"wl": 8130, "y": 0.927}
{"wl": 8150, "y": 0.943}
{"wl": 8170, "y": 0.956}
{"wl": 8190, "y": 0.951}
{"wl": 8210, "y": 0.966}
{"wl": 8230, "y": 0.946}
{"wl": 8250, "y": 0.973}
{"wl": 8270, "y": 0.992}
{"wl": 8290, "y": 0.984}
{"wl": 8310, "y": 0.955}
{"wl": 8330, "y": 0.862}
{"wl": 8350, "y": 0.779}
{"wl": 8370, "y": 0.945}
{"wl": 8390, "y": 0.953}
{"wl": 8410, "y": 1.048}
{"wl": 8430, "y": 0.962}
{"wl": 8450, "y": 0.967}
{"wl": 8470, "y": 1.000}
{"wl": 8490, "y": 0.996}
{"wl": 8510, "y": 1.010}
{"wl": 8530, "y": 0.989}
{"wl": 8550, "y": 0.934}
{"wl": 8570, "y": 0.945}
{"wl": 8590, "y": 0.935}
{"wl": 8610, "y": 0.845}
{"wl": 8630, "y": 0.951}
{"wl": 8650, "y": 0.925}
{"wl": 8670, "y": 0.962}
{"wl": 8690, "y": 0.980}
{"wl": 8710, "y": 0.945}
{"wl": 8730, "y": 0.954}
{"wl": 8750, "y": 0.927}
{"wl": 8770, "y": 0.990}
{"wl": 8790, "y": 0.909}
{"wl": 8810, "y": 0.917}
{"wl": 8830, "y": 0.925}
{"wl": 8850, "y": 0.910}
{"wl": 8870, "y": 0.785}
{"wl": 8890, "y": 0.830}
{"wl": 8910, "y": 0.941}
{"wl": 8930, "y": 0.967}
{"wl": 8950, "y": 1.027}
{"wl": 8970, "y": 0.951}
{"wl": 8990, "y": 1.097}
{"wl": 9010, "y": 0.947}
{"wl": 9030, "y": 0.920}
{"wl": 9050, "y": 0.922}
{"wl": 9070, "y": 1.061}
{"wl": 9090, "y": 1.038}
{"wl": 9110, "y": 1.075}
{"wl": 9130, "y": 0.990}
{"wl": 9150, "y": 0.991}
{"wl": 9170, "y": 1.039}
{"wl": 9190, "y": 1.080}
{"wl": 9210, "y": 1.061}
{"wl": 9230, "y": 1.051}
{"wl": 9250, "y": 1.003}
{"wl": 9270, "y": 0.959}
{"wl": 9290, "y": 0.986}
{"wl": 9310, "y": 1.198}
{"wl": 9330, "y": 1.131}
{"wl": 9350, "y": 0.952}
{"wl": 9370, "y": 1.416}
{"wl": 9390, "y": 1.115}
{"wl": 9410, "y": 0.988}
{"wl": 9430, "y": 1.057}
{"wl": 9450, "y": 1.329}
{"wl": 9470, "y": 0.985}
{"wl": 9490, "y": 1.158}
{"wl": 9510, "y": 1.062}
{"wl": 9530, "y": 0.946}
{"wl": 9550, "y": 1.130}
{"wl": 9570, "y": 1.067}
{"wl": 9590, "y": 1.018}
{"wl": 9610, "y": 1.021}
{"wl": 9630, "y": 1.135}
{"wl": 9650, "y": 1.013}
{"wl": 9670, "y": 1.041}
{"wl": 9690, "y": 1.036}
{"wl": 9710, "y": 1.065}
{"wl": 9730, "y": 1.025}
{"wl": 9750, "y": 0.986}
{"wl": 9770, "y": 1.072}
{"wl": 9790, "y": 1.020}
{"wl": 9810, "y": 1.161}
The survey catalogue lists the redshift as 0.715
